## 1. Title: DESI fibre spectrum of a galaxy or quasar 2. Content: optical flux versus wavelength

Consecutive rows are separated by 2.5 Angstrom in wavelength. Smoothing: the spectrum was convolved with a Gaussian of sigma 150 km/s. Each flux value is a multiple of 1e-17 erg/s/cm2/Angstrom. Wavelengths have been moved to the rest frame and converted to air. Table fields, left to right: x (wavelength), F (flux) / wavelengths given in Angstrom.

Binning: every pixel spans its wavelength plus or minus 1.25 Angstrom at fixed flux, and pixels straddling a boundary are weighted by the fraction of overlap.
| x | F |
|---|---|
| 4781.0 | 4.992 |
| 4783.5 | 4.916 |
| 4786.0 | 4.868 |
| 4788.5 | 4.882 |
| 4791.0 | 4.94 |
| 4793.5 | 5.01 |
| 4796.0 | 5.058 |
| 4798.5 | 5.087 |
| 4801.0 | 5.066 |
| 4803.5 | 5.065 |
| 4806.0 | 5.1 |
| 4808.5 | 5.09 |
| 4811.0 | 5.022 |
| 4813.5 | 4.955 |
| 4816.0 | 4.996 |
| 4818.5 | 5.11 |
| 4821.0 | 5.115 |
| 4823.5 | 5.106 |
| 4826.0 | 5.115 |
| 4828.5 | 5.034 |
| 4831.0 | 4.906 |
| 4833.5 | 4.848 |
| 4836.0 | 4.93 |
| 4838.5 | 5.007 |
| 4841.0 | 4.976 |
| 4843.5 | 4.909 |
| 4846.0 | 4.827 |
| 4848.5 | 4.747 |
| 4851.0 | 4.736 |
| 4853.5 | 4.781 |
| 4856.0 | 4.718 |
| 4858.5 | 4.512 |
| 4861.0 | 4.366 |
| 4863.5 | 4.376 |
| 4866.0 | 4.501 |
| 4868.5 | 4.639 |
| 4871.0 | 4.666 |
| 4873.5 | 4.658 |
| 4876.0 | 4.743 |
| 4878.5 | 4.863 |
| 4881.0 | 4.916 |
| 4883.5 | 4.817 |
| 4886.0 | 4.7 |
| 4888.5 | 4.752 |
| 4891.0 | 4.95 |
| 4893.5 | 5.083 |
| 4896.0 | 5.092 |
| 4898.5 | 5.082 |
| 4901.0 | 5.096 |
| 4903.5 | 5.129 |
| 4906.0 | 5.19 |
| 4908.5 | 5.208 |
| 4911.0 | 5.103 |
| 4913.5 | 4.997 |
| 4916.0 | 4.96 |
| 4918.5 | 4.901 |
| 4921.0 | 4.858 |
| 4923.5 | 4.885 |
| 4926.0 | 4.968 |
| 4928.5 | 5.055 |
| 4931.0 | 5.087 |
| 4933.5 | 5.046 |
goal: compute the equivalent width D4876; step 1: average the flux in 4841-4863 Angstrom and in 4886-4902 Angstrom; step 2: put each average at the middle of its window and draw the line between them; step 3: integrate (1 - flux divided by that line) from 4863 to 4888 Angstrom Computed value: 0.83 Angstrom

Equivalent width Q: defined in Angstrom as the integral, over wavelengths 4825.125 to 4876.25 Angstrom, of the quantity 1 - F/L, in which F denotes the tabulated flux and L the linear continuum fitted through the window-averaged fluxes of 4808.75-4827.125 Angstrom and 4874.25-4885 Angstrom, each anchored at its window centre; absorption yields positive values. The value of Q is 1.8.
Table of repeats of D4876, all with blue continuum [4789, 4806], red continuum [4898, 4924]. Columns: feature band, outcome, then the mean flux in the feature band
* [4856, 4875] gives 1.9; 4.55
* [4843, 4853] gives 0.5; 4.8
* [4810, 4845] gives 0.3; 5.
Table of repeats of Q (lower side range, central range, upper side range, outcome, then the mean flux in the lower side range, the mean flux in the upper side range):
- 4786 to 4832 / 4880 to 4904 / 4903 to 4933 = 0.3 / 5.03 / 5.03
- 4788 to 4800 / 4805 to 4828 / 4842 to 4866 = -0.9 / 5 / 4.66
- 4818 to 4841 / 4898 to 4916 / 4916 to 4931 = -0.5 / 5.01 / 4.95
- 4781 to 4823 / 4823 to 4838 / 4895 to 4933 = 0.1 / 5.02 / 5.04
